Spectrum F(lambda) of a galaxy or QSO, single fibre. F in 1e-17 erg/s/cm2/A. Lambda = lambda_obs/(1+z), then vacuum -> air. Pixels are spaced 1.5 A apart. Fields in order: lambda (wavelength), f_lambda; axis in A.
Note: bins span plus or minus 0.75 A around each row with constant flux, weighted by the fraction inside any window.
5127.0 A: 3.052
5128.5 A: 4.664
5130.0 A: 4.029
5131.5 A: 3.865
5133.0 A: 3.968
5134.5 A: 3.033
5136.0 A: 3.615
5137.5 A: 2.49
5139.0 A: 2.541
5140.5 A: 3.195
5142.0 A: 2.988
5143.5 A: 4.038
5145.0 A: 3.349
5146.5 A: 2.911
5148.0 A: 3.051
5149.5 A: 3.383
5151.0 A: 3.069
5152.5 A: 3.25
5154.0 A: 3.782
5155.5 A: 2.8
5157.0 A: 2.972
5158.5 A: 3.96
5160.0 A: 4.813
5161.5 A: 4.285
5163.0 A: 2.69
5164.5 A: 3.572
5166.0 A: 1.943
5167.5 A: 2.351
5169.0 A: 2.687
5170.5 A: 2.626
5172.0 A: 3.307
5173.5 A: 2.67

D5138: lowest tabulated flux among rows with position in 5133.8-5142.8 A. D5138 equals 2.49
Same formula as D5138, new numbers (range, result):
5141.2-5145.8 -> 2.988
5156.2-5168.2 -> 1.943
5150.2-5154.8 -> 3.069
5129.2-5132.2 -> 3.865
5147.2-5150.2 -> 3.051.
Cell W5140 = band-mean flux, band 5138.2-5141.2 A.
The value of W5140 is 2.86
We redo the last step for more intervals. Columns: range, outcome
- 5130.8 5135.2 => 3.63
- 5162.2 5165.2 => 3.14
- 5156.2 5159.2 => 3.45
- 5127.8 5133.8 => 4.12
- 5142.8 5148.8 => 3.33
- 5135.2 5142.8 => 2.97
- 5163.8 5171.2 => 2.63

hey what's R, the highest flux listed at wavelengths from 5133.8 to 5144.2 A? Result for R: 4.038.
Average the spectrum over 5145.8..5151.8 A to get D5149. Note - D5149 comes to 3.11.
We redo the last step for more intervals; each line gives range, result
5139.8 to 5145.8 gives 3.39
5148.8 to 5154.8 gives 3.37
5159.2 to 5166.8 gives 3.46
